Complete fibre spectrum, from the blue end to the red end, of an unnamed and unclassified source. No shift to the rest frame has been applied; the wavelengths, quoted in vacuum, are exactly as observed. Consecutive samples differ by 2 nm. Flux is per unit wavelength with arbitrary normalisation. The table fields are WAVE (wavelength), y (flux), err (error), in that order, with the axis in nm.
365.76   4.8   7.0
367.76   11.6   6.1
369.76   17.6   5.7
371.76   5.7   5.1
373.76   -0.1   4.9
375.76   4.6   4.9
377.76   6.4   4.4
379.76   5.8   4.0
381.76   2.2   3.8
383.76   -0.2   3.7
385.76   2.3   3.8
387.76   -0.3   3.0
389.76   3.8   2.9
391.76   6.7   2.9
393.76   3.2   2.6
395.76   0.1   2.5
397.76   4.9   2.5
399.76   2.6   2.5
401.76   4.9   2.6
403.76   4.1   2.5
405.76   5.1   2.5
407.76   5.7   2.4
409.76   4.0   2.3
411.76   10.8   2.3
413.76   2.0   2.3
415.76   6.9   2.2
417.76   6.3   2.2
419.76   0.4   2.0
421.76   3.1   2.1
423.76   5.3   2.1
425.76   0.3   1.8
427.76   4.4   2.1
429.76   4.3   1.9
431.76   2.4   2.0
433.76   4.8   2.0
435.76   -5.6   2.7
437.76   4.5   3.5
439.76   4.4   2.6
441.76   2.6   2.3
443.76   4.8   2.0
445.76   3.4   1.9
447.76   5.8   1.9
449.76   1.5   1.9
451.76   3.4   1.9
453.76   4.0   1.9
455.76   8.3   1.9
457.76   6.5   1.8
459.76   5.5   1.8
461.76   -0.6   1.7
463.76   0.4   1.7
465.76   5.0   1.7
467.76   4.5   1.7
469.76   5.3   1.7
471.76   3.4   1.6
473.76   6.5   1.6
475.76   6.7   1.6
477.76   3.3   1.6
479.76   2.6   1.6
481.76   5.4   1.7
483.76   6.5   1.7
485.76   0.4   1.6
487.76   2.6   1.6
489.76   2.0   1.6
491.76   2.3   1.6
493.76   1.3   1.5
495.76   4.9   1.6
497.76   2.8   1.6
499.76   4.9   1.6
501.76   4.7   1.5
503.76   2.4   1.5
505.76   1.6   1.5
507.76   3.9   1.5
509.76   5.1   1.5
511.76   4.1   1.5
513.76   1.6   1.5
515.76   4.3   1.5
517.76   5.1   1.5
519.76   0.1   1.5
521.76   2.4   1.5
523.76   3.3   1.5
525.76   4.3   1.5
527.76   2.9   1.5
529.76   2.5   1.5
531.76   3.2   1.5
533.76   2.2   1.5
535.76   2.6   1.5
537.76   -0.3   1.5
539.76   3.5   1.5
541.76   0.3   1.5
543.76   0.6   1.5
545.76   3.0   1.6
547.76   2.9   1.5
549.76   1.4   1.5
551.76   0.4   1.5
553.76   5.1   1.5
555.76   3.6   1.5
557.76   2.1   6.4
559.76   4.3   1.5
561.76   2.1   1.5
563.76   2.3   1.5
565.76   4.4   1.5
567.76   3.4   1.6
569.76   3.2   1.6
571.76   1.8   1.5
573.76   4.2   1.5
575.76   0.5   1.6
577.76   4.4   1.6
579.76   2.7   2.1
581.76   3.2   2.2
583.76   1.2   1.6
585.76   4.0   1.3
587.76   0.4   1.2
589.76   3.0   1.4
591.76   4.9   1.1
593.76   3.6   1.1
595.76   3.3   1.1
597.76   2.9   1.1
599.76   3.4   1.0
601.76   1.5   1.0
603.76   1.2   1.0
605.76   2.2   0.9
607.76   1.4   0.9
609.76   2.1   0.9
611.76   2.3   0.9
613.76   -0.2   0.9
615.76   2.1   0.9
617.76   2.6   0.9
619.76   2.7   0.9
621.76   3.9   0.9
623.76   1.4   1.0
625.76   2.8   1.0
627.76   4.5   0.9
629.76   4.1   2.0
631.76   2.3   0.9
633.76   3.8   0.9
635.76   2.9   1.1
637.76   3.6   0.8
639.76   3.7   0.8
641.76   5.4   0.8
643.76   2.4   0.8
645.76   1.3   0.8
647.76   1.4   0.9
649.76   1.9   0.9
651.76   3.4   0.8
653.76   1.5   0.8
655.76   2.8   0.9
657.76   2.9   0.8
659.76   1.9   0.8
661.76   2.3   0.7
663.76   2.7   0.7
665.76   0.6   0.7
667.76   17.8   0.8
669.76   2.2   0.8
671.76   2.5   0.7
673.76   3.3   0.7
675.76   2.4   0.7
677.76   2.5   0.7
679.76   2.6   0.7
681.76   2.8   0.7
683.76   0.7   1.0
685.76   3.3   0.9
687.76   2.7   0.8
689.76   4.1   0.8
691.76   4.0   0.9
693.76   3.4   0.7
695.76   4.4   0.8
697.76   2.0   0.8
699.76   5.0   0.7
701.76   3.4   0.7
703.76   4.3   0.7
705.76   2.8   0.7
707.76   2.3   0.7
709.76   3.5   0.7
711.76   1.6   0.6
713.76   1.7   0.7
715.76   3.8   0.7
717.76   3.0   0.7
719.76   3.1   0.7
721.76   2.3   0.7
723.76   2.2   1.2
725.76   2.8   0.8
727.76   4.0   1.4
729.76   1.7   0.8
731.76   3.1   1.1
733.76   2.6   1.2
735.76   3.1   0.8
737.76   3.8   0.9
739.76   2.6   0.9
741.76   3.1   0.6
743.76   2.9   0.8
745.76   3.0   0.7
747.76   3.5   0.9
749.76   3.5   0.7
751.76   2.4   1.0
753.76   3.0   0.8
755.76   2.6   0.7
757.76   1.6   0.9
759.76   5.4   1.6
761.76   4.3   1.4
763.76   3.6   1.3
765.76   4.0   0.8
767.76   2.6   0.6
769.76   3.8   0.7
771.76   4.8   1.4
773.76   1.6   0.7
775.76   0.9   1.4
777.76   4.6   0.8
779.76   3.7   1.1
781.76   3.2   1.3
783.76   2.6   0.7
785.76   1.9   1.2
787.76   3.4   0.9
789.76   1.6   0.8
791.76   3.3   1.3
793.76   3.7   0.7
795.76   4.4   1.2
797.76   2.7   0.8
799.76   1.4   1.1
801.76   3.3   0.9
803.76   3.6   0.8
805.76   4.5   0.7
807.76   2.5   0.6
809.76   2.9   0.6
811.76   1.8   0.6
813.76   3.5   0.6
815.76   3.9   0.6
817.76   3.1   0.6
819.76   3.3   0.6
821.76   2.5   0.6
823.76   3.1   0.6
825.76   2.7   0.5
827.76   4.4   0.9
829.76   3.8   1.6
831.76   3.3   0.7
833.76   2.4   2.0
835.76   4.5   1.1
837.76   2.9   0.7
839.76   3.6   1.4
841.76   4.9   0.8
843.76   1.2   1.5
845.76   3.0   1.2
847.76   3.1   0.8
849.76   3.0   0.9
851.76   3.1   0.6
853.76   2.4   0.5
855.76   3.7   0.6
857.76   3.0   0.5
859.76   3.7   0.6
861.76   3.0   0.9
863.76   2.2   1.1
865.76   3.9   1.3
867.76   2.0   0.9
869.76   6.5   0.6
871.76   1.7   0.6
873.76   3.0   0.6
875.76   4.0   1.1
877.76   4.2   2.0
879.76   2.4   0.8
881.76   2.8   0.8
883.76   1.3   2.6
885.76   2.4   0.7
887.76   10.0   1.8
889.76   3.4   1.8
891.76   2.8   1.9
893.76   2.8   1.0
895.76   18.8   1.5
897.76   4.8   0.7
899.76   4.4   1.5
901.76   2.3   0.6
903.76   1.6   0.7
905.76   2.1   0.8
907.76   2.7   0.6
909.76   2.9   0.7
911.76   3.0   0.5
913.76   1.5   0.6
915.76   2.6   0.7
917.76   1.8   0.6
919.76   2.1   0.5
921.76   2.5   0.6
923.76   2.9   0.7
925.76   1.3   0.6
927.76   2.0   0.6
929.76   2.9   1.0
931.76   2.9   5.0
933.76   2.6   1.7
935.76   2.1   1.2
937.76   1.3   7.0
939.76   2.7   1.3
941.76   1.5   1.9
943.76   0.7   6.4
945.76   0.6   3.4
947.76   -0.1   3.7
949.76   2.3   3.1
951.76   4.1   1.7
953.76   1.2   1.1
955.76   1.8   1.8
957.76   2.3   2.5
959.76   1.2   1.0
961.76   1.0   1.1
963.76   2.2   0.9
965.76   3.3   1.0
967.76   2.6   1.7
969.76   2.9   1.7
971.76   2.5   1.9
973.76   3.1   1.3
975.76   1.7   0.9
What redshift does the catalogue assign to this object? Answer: 0.79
